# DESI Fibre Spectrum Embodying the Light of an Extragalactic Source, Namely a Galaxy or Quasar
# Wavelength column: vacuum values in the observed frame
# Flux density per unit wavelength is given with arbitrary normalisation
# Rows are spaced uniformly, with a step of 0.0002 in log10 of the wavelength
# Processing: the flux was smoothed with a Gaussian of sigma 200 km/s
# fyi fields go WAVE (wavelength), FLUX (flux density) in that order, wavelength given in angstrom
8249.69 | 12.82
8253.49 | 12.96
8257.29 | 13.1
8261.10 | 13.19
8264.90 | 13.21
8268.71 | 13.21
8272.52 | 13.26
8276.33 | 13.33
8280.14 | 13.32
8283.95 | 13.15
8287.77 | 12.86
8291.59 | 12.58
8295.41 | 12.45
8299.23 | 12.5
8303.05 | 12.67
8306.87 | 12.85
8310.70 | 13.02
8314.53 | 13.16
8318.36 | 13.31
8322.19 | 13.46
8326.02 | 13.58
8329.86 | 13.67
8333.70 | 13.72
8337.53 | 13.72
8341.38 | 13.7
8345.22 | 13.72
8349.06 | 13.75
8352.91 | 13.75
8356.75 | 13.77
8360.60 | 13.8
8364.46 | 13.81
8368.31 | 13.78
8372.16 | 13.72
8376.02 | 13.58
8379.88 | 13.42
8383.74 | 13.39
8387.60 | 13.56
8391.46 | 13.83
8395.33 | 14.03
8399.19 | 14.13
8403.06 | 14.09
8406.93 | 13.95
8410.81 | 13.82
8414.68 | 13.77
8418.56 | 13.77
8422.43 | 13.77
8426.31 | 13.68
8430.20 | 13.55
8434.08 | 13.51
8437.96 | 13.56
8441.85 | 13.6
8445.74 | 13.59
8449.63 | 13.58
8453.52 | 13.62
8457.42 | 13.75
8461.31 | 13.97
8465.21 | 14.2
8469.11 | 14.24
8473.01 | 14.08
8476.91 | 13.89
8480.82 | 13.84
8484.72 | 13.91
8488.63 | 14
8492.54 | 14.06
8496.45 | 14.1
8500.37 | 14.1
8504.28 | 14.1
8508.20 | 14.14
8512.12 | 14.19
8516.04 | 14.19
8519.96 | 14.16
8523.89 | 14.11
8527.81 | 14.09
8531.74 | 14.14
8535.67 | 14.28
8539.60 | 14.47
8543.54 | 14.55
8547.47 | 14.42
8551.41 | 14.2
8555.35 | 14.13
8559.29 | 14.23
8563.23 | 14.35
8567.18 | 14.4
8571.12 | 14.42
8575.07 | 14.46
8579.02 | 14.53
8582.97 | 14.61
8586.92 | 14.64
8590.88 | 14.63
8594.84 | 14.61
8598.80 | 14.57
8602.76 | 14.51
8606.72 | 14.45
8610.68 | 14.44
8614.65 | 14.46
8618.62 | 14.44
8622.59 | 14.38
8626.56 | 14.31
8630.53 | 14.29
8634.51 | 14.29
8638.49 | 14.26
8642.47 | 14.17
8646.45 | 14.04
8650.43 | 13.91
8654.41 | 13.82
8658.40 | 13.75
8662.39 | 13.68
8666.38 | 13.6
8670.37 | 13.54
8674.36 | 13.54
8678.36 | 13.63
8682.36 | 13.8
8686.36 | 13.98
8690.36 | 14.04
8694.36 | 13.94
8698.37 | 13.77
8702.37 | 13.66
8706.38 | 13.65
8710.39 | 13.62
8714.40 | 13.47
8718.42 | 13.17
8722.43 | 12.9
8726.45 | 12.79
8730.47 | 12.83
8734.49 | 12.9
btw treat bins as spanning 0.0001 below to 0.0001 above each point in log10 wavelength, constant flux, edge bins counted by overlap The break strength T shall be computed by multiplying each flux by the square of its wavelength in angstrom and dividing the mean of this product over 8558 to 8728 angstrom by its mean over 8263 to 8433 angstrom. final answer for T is 1.12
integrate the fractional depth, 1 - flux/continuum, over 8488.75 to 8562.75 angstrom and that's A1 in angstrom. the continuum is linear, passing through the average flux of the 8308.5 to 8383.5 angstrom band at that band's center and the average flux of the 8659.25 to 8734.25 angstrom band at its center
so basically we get -3.5 angstrom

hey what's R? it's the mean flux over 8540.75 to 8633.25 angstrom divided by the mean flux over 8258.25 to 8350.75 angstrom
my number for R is 1.09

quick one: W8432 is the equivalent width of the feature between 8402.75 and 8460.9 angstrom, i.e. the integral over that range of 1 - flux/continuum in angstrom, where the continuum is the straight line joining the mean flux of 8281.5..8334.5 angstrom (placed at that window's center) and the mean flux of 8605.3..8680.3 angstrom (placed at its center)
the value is -1.2 angstrom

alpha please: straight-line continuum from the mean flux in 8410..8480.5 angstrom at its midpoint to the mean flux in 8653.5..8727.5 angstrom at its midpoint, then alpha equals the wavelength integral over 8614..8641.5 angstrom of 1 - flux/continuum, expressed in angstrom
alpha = -1.4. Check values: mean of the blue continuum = 13.8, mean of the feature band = 14.3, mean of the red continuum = 13.6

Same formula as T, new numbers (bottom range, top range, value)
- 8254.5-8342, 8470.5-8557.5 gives 1.13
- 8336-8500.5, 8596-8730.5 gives 1.07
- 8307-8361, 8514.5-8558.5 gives 1.10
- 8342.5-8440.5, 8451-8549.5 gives 1.05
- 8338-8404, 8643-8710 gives 1.08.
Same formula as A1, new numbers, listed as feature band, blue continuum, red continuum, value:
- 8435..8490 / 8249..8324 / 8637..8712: -1.88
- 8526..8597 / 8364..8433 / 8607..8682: -2.34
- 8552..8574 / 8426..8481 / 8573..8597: 0.21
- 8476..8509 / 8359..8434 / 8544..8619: 0.23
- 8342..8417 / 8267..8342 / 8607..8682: -2.32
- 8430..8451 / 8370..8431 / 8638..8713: 0.30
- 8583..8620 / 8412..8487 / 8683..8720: -2.14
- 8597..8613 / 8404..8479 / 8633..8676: -0.74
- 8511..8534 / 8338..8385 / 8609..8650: -0.16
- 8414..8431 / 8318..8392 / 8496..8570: 0.20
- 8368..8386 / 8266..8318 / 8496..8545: -0.18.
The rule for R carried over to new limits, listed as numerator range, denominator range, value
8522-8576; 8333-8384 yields 1.04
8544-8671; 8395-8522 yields 1.03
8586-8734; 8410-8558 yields 1.00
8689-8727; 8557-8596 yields 0.93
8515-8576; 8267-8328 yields 1.10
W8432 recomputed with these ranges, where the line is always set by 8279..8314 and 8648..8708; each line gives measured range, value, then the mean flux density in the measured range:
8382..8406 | -1.4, 13.9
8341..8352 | -0.7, 13.7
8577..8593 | -1.3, 14.6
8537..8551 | -1.1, 14.4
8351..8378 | -1.6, 13.7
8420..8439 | -0.7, 13.6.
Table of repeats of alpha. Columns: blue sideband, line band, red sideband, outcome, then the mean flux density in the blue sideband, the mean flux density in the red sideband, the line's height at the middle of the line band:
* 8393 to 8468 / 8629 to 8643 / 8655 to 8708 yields -0.52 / 13.8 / 13.7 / 13.7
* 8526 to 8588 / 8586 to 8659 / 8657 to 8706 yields -1.46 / 14.4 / 13.7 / 14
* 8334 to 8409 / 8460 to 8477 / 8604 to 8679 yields -0.28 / 13.8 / 14.1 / 13.9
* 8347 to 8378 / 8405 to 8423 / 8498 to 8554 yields 0.10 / 13.7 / 14.2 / 13.9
